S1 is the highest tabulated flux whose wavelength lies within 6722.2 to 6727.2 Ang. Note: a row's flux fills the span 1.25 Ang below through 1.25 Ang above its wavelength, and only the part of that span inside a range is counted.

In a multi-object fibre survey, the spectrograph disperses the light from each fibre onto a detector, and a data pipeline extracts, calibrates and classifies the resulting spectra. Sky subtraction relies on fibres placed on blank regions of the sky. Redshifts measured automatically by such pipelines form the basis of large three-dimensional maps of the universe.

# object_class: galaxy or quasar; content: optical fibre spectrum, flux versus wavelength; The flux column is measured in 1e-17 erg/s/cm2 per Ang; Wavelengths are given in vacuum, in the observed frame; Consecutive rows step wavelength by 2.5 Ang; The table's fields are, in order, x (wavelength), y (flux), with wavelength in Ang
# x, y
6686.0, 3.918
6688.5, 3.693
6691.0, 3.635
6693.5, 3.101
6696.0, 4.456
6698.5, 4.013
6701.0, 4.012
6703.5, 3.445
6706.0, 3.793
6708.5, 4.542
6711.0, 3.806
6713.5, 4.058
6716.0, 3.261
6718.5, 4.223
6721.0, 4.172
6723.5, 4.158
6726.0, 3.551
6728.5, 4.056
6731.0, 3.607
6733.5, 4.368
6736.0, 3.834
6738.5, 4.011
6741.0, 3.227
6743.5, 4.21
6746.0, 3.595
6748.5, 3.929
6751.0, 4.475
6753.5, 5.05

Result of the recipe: 4.158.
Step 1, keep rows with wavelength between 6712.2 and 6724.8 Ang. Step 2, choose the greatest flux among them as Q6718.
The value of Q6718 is 4.223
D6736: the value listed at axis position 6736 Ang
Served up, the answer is 3.834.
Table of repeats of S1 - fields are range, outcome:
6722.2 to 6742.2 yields 4.368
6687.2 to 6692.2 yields 3.693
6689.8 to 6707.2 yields 4.456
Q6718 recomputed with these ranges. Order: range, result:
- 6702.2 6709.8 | 4.542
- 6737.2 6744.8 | 4.21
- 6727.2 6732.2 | 4.056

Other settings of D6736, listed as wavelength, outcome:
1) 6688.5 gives 3.693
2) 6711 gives 3.806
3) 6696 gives 4.456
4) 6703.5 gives 3.445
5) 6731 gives 3.607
